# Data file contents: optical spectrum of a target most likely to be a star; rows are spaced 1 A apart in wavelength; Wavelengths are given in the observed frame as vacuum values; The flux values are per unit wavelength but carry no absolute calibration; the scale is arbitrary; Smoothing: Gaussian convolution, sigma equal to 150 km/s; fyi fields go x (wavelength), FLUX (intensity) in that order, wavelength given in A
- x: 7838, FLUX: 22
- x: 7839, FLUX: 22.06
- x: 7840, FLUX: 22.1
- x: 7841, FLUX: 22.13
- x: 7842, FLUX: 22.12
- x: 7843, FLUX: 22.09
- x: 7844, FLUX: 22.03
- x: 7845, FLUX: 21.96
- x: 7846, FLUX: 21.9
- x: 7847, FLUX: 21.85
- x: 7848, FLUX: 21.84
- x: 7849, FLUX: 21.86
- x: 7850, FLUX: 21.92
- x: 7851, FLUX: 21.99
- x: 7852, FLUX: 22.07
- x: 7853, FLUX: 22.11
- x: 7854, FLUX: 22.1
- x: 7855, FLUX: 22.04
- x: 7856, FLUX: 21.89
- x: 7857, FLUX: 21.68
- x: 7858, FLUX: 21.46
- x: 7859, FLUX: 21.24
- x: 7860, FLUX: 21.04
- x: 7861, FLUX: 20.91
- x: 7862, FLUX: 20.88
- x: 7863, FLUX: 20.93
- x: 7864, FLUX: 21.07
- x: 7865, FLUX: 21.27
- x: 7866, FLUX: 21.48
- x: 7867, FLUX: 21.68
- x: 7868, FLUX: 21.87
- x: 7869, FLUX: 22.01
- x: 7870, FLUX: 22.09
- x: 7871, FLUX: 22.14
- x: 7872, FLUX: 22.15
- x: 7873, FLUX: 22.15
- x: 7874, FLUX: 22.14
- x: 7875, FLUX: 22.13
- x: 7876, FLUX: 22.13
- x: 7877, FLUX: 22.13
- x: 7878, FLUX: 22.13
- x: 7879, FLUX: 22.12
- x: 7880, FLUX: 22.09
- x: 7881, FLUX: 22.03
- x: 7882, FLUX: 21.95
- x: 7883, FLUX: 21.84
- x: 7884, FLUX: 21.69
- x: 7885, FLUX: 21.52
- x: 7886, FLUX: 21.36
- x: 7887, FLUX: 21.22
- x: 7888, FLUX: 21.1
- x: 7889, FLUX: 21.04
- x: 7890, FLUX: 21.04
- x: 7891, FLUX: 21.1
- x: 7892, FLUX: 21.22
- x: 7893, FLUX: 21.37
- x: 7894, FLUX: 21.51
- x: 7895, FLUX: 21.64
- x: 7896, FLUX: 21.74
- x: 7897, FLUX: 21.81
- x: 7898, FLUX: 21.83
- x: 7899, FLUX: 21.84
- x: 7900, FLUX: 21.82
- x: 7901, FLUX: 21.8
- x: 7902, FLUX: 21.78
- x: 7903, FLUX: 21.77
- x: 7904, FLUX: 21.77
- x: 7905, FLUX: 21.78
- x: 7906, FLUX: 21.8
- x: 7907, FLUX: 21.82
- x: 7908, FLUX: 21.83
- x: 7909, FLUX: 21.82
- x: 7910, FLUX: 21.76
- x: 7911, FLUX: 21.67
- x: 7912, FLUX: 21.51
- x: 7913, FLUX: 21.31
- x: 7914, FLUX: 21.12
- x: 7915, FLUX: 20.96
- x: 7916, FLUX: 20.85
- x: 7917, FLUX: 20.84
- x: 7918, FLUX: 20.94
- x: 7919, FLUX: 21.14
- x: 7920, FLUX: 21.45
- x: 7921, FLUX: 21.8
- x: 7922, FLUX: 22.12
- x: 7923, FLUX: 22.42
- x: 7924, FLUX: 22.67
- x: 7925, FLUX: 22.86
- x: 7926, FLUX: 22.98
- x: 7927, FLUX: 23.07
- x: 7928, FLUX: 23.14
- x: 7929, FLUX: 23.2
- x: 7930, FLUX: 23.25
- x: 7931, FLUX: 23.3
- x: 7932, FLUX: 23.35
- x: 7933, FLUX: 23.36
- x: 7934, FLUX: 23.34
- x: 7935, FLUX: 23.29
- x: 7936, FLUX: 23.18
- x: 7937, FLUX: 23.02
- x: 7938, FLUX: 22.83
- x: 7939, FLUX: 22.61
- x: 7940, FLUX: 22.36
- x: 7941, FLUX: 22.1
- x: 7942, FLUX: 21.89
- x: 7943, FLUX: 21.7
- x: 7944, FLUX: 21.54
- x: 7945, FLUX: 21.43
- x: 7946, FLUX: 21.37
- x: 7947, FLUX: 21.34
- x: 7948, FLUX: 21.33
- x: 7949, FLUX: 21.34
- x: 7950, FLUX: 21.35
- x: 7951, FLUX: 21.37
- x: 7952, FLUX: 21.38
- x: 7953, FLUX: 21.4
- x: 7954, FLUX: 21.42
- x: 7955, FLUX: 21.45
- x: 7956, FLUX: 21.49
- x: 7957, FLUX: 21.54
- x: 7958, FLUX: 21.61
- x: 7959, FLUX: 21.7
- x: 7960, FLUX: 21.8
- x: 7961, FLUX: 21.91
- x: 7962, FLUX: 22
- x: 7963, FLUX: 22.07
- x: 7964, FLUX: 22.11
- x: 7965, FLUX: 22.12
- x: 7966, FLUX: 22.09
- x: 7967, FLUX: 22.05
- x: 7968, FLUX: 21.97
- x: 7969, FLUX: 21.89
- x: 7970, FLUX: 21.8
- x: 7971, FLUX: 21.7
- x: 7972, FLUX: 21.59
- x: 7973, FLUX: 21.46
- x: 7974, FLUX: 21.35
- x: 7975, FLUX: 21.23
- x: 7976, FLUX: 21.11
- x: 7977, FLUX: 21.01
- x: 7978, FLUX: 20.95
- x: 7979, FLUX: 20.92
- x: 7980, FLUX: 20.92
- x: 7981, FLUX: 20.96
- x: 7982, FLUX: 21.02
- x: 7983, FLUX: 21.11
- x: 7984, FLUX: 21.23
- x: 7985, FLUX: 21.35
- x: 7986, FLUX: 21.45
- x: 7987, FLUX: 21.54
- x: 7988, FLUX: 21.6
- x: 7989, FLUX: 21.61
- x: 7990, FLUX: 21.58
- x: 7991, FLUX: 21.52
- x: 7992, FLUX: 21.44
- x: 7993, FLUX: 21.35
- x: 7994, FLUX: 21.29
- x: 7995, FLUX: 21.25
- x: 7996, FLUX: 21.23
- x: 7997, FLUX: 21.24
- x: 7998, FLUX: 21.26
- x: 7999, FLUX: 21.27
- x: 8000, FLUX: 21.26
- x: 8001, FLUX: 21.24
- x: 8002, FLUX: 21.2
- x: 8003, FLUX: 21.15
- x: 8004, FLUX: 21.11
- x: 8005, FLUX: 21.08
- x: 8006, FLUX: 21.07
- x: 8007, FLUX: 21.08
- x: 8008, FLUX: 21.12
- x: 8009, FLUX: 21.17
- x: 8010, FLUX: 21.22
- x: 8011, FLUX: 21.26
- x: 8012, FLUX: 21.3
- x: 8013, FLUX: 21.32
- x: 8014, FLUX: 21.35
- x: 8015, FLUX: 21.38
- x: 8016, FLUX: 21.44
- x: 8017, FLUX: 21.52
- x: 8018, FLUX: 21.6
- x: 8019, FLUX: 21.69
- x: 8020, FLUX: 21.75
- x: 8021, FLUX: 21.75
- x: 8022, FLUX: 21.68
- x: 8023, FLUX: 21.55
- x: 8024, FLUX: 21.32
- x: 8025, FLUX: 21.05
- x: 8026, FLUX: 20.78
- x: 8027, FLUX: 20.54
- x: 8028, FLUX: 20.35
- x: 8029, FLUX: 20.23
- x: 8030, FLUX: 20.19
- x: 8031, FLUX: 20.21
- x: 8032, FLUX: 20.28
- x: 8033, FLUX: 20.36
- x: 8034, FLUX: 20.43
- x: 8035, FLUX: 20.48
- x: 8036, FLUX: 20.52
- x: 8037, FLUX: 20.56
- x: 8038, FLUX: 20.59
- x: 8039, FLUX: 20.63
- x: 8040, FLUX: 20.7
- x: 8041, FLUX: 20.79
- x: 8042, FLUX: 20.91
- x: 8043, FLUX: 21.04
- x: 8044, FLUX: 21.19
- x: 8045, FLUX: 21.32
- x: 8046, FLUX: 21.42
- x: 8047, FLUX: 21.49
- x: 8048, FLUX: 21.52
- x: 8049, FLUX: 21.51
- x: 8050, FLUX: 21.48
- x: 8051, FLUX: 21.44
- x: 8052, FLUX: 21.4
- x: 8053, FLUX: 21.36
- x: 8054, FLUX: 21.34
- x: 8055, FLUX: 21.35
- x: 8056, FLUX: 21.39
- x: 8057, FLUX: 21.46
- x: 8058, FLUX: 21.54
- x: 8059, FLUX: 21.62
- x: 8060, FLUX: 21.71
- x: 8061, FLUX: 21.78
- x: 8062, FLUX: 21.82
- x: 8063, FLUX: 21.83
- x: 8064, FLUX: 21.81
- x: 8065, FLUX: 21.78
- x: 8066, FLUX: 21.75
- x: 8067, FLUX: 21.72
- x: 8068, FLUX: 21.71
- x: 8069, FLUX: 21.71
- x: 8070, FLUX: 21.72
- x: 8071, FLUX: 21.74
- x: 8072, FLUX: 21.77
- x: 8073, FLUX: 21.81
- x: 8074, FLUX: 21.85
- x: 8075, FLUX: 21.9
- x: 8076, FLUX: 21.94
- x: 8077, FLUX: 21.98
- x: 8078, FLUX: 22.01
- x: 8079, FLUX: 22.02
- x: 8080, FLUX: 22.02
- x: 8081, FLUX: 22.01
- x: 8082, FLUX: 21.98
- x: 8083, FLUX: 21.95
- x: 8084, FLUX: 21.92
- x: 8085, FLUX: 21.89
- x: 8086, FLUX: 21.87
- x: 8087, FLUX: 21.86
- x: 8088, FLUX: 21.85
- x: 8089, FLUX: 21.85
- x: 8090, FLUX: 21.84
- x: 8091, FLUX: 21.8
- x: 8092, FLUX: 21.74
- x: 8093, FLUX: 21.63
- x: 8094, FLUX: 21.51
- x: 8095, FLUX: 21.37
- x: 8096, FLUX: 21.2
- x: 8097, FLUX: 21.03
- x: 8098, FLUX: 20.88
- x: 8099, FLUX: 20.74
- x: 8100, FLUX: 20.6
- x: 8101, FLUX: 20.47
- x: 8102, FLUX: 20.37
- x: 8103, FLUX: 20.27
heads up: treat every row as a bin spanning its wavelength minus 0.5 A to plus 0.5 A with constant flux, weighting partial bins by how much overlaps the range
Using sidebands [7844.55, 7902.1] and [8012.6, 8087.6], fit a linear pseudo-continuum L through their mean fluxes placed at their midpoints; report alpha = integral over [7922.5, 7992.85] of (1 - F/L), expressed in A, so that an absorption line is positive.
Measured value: -1.2 A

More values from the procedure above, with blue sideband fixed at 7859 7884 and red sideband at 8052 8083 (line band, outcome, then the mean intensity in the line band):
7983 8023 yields 0.72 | 21.4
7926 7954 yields -0.74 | 22.3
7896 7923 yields 0.20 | 21.6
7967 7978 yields 0.12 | 21.5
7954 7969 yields -0.06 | 21.8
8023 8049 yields 1.15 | 20.8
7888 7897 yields 0.17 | 21.3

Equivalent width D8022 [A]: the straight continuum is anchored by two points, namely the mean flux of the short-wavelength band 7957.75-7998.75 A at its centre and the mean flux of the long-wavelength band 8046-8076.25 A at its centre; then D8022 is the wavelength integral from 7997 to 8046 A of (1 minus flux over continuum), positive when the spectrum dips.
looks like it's 1.22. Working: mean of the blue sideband 21.5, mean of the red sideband 21.6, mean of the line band 21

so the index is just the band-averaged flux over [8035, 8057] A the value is 21.1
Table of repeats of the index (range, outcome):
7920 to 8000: 21.8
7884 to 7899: 21.4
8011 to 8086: 21.4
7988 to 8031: 21.2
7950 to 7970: 21.7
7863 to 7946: 21.9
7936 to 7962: 21.8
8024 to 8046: 20.7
